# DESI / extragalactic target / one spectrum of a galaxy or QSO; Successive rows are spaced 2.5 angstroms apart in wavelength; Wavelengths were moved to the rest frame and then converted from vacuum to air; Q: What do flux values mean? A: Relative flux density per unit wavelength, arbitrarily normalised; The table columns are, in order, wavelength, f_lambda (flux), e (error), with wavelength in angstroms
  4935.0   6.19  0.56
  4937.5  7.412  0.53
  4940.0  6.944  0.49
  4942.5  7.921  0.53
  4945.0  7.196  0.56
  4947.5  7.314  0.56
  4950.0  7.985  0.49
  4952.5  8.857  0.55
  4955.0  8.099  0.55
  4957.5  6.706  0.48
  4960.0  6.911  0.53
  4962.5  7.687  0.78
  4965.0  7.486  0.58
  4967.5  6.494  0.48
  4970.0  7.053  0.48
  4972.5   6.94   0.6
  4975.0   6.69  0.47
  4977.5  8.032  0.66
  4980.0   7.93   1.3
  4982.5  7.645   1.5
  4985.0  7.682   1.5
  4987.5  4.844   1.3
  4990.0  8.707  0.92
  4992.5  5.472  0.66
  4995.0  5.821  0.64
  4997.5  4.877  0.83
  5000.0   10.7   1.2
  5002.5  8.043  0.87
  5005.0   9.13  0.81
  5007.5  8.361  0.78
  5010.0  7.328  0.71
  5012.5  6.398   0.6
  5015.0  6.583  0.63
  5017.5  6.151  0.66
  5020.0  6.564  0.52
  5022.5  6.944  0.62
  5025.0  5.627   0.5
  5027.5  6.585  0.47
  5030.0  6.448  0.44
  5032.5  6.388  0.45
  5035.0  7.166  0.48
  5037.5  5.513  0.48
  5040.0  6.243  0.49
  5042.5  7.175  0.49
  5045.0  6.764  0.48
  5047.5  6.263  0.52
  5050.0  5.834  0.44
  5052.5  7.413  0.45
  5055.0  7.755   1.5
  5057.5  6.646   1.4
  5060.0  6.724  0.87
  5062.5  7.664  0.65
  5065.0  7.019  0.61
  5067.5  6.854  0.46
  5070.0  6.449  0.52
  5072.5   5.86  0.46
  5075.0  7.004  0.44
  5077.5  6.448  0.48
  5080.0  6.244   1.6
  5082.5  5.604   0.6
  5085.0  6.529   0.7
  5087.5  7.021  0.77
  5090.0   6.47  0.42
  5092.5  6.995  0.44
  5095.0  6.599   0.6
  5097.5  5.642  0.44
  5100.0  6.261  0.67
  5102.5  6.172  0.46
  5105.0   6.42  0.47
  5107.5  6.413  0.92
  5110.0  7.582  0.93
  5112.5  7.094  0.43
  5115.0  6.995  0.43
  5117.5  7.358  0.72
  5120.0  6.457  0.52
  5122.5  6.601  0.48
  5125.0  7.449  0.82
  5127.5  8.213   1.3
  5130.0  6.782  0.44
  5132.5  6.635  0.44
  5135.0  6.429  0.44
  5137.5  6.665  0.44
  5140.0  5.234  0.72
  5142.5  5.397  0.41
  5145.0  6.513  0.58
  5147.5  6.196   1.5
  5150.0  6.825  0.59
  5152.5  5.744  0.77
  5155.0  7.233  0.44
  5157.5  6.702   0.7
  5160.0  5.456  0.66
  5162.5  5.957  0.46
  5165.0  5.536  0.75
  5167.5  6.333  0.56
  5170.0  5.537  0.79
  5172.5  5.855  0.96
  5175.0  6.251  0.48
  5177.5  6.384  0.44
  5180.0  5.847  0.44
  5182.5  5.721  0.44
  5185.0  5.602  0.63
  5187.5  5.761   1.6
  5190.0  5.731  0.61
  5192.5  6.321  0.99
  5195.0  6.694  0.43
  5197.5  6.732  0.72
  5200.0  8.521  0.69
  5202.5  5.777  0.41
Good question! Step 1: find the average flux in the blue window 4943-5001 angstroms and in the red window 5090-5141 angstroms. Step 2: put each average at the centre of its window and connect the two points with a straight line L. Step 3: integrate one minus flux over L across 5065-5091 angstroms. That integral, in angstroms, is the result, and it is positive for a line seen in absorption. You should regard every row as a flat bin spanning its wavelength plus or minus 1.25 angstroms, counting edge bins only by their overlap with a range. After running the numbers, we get 1.4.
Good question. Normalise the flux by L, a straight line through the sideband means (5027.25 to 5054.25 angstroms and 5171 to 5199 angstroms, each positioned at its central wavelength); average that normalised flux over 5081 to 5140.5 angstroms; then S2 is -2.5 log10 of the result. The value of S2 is -0.057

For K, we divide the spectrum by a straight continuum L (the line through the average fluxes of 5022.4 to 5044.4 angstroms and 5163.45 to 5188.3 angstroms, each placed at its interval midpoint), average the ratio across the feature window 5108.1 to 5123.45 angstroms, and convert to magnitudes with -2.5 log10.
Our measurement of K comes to -0.15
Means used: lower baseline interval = 6.44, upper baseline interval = 5.89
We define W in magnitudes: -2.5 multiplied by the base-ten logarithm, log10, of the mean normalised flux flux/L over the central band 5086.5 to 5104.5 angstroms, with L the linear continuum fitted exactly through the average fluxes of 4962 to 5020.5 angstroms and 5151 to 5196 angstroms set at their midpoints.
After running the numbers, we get 0.015 mag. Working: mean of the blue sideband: 7.19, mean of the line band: 6.44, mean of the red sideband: 6.04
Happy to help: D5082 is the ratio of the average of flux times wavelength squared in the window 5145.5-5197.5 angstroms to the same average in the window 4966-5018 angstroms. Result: 0.91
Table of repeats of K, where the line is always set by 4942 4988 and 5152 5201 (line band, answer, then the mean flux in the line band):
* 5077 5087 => 0.08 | 6.25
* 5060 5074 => 0.01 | 6.77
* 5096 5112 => 0.02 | 6.45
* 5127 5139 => -0.06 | 6.83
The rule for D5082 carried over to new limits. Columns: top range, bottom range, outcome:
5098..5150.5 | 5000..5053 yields 1.00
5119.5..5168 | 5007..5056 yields 1.01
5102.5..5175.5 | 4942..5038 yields 0.96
